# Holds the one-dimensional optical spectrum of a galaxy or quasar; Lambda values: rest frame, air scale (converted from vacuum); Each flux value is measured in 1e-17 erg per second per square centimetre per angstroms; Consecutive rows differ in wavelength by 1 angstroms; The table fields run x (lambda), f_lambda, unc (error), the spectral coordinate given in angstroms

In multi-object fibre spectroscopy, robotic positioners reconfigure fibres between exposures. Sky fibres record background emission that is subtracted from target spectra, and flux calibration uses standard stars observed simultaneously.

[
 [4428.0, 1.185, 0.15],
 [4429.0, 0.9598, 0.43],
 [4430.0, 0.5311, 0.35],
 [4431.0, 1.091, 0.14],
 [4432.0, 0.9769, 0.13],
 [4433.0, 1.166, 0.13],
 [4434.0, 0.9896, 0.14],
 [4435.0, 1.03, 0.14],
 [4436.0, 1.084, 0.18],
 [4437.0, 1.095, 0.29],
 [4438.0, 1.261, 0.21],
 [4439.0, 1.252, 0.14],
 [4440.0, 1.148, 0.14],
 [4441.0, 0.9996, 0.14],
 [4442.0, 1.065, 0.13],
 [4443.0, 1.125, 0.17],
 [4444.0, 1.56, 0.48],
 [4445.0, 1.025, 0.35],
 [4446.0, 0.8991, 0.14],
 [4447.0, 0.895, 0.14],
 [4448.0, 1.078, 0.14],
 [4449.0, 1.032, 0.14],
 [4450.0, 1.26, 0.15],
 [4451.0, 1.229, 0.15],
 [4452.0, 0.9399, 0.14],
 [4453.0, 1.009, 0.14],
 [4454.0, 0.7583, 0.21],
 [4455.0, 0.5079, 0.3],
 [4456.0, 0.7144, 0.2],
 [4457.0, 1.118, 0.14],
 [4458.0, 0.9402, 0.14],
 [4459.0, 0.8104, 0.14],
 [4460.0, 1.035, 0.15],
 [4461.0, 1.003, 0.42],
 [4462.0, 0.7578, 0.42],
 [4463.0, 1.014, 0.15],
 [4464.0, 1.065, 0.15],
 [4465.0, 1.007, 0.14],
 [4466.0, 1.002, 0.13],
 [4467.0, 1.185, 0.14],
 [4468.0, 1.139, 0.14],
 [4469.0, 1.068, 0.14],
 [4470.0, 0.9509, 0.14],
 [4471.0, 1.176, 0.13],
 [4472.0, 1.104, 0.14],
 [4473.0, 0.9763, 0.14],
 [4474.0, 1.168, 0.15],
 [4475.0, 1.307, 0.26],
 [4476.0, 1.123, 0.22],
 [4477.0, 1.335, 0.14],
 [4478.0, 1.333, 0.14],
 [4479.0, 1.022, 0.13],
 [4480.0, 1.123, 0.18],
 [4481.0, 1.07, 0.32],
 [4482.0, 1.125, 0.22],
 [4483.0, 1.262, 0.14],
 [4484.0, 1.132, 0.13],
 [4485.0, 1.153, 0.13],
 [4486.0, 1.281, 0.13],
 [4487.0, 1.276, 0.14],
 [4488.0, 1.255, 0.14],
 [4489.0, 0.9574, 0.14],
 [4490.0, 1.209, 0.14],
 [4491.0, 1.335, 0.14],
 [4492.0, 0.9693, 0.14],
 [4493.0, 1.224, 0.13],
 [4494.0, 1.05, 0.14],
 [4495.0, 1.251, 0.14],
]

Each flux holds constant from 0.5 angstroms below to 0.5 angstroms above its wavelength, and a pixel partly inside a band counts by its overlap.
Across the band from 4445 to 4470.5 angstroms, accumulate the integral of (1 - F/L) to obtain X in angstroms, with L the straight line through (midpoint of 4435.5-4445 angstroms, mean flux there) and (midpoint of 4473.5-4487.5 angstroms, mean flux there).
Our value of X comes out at 4.36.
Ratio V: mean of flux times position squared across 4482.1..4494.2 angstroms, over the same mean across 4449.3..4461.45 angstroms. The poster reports 1.26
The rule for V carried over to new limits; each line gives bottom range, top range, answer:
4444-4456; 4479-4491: 1.21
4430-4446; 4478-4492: 1.09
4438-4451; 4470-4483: 1.04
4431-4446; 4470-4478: 1.06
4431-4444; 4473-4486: 1.07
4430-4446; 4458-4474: 0.94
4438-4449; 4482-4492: 1.10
